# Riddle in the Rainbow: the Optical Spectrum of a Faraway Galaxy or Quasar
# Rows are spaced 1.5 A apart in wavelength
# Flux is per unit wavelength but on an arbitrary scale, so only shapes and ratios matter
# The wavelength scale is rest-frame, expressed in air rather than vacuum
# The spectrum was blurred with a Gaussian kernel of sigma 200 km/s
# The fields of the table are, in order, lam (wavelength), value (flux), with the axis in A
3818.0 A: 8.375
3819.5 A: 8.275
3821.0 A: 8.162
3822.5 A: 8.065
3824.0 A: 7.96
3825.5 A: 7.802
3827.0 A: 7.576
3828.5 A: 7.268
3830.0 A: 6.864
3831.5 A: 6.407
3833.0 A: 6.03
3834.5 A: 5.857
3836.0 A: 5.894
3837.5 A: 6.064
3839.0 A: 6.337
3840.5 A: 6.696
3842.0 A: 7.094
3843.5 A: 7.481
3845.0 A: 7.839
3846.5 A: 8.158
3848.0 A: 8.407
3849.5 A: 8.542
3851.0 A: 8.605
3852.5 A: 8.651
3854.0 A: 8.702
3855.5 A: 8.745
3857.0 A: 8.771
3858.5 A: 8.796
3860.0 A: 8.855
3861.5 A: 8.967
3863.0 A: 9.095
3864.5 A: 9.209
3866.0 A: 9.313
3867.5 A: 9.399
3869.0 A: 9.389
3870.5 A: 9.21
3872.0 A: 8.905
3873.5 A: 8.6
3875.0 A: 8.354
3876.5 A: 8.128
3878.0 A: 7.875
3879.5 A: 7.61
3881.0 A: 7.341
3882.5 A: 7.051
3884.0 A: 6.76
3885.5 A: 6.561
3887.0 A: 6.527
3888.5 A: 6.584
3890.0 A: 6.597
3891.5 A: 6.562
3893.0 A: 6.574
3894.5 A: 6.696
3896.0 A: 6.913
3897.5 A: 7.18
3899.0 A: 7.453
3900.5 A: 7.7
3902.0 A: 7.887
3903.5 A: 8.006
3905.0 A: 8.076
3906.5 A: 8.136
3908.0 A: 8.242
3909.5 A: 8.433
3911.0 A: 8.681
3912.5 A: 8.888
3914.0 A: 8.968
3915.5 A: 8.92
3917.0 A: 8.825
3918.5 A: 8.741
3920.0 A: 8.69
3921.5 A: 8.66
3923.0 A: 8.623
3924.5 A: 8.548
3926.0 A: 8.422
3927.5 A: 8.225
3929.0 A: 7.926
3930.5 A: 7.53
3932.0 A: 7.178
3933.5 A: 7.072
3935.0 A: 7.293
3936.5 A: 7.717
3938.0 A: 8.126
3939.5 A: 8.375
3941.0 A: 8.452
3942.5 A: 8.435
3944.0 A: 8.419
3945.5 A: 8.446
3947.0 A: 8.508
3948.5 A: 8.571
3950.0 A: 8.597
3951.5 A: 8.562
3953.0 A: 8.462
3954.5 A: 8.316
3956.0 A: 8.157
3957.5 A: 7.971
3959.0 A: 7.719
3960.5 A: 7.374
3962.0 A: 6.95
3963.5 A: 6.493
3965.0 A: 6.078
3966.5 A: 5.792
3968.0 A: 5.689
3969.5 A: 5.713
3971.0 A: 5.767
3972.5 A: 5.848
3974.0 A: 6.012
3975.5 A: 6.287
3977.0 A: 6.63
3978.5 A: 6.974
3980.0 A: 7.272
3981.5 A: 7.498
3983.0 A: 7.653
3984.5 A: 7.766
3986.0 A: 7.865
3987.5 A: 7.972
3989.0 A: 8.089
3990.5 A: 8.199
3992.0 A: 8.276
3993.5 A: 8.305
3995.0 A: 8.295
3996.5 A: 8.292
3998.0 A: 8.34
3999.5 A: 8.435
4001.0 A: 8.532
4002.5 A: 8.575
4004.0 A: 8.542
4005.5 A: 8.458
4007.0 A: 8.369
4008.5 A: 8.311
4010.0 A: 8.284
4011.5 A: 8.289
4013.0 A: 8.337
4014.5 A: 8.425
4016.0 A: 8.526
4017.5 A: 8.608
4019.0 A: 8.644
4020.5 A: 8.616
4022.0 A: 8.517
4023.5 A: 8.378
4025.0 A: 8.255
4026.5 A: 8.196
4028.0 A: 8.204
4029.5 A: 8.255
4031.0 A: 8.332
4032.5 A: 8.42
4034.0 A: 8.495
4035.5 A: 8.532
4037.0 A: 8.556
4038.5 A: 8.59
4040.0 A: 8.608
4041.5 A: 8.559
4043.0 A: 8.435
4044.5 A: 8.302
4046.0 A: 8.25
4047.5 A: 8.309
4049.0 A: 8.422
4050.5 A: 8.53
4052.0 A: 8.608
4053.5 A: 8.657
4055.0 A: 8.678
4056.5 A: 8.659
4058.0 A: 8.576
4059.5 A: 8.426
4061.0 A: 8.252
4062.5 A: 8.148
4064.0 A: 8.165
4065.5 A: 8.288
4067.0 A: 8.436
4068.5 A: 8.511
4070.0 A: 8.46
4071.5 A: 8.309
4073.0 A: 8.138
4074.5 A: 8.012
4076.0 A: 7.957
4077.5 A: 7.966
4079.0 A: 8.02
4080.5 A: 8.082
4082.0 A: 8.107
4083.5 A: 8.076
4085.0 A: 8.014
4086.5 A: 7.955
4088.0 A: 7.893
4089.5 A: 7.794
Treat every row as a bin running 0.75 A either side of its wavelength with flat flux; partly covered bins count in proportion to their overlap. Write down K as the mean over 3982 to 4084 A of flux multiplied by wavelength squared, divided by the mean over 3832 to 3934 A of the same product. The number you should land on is 1.1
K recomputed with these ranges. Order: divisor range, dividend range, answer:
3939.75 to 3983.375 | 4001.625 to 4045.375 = 1.19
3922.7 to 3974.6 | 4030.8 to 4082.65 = 1.17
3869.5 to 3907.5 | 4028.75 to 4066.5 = 1.22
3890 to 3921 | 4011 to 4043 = 1.13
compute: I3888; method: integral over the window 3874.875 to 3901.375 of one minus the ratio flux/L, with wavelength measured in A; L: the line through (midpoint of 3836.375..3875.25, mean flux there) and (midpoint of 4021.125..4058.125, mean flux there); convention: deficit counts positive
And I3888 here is 4.0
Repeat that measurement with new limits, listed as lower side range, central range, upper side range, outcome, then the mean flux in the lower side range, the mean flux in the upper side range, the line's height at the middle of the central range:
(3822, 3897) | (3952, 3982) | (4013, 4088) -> 4.50 A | 7.71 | 8.35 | 8.07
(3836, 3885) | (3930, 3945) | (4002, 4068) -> 0.75 A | 8.17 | 8.43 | 8.29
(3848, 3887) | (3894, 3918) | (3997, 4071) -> 0.96 A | 8.42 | 8.43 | 8.42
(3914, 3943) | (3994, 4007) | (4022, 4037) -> -0.17 A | 8.22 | 8.36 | 8.32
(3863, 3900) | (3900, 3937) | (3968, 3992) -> -3.74 A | 7.73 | 7.03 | 7.47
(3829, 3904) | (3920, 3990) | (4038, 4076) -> 3.86 A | 7.7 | 8.4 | 8.03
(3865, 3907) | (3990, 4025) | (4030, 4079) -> -0.93 A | 7.7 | 8.39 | 8.19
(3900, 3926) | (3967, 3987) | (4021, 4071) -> 4.16 A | 8.48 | 8.42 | 8.45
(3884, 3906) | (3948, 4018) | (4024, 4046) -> 2.11 A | 7.09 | 8.4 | 7.92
